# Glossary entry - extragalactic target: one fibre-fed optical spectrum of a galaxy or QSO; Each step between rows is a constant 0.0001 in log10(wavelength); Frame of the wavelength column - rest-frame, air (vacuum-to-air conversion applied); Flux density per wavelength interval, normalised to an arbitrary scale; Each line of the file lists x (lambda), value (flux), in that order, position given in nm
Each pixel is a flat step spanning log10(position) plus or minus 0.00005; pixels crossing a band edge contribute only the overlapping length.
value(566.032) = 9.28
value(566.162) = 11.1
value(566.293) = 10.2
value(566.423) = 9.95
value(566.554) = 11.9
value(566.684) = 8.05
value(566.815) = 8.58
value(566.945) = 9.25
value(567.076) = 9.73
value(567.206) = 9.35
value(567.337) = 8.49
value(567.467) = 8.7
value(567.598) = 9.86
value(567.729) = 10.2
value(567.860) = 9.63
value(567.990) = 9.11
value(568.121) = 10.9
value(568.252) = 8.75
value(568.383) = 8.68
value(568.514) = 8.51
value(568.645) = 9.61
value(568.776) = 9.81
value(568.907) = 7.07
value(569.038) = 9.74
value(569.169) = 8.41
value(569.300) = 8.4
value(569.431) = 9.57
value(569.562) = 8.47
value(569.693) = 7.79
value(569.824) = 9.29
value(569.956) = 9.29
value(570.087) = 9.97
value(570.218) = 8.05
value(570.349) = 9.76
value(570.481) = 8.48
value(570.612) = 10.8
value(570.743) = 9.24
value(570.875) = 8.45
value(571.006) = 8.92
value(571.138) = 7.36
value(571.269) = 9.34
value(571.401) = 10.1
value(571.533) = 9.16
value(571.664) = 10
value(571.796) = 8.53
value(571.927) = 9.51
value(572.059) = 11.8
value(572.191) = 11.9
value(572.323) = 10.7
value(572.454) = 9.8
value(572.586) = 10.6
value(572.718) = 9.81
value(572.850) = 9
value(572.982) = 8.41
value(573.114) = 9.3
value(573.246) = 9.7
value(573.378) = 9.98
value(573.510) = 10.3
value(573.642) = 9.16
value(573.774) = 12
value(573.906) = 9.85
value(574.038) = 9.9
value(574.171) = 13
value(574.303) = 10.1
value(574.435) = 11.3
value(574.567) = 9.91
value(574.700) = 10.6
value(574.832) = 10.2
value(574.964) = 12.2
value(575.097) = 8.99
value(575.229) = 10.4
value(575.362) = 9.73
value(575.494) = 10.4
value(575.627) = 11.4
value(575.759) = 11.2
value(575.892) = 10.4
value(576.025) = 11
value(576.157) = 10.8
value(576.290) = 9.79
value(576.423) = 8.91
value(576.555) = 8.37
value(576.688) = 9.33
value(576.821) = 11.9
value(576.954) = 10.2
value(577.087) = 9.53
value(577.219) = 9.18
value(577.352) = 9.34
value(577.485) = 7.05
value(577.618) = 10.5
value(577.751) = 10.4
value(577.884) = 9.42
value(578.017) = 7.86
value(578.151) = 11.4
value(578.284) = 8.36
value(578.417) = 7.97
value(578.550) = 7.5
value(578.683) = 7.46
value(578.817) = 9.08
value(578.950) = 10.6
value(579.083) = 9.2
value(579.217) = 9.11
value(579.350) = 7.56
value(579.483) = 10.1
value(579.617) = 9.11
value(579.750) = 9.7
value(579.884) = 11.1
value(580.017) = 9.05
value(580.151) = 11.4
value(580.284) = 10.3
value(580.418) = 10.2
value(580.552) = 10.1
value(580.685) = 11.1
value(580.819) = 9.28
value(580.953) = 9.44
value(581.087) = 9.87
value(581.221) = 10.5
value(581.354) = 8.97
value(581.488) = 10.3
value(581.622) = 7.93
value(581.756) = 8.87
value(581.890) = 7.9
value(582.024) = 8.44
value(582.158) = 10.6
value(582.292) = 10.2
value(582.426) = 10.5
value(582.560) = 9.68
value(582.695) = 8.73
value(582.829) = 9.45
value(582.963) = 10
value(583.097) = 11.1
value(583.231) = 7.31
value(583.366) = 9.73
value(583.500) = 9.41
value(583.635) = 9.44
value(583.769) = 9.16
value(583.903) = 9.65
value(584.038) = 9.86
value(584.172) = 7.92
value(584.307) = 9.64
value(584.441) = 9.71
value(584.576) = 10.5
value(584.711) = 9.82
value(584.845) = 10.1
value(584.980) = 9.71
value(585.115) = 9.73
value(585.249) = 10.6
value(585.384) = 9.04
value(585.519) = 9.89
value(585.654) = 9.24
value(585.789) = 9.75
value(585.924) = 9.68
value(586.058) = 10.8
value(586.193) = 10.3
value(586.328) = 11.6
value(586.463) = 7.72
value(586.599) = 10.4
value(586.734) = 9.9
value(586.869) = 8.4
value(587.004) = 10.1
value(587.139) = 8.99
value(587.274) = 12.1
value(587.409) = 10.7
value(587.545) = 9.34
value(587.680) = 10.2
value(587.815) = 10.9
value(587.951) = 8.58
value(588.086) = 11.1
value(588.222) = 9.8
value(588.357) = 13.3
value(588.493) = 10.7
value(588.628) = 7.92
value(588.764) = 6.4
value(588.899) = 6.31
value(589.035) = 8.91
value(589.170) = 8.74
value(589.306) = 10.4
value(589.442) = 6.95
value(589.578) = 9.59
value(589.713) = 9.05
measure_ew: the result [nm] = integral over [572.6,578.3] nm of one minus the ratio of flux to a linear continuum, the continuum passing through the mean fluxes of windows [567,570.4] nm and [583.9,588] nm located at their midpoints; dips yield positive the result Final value -0.38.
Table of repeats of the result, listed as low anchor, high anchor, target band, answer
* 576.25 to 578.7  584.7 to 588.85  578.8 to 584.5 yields -0.035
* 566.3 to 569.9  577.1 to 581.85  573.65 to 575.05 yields -0.225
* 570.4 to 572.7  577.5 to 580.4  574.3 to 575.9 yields -0.170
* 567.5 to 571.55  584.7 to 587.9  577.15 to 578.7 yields 0.100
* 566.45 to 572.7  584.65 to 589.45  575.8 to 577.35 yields -0.072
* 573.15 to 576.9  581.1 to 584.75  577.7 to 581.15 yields 0.131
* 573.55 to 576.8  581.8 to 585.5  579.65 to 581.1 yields -0.036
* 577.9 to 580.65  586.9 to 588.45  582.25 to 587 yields 0.171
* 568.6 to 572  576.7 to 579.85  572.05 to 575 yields -0.399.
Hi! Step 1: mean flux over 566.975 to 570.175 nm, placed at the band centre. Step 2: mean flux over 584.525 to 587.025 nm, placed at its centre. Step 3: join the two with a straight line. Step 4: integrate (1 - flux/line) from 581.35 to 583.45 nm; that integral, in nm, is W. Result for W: 0.073 nm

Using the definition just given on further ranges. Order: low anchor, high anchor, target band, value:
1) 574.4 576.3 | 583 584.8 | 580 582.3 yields 0.036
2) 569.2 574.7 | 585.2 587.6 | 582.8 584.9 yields 0.069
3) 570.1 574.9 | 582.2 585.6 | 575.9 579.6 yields 0.159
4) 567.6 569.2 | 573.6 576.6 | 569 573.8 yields 0.155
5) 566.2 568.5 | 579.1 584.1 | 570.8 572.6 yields -0.034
